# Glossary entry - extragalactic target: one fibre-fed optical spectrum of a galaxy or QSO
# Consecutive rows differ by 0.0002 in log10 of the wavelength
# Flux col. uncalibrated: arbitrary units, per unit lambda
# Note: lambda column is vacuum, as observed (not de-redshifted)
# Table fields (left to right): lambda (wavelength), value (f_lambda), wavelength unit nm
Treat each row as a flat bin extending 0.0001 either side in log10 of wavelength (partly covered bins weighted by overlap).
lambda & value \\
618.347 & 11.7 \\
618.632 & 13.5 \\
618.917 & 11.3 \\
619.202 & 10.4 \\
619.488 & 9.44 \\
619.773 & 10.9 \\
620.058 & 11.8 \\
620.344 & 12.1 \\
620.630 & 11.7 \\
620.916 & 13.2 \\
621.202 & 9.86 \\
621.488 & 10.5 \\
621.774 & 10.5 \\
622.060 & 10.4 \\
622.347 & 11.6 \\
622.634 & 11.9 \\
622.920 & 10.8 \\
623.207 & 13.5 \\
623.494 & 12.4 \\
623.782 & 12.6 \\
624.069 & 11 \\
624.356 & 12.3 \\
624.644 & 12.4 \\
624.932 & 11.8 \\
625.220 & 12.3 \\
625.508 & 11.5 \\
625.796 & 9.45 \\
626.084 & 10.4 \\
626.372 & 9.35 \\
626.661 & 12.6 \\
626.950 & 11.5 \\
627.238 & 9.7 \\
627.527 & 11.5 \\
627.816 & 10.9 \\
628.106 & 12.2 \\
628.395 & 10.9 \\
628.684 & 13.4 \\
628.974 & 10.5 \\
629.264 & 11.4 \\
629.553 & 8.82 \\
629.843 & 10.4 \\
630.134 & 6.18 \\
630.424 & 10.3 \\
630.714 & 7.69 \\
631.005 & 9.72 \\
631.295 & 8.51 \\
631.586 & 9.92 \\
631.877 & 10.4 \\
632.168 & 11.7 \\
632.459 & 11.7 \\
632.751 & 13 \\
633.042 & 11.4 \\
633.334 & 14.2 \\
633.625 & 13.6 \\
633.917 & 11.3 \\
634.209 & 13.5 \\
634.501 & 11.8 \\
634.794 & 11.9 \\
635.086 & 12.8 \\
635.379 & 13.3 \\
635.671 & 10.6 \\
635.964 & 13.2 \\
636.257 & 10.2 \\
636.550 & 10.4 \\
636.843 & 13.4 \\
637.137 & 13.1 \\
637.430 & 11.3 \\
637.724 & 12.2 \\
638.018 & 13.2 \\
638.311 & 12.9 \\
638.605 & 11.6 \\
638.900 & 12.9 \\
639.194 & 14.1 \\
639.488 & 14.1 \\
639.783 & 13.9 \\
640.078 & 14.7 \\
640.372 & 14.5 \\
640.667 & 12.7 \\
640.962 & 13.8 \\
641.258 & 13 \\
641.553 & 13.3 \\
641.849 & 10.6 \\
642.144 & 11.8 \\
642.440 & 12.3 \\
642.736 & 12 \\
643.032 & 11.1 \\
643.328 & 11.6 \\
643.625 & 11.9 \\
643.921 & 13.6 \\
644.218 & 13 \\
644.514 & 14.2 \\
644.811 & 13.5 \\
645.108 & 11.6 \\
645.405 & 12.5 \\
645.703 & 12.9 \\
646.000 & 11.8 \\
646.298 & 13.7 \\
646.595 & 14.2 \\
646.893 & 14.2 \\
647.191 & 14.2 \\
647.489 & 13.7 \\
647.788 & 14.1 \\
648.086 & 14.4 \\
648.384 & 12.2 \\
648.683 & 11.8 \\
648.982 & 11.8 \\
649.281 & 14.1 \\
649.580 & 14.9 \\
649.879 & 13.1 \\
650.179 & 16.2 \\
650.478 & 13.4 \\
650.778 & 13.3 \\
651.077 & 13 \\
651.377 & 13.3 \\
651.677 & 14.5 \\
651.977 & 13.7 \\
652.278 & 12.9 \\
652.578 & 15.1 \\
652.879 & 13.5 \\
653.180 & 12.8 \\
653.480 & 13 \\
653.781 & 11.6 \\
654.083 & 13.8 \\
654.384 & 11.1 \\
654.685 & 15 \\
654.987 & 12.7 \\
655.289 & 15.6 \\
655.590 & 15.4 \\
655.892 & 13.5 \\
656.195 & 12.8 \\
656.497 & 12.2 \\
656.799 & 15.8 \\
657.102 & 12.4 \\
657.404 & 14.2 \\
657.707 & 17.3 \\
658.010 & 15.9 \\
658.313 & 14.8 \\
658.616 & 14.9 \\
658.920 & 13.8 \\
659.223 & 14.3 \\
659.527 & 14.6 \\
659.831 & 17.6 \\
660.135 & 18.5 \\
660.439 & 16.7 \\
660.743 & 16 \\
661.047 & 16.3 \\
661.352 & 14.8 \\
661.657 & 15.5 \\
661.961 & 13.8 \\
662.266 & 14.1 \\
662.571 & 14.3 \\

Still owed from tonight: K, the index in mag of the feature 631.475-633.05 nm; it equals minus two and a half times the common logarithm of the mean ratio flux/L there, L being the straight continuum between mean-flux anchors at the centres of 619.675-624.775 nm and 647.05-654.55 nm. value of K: 0.08 mag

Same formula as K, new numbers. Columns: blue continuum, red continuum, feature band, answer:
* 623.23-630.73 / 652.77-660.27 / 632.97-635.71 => -0.065 mag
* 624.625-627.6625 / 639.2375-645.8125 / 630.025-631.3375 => 0.330 mag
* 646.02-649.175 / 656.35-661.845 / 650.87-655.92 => 0.061 mag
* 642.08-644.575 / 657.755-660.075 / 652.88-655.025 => 0.118 mag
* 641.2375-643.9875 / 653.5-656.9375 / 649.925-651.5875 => -0.065 mag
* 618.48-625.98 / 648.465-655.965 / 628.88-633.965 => 0.149 mag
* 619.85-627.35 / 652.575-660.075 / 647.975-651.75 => 0.010 mag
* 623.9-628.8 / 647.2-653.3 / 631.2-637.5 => 0.019 mag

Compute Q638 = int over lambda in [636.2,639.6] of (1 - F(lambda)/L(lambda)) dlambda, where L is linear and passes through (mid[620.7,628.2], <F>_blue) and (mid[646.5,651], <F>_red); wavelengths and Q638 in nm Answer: 0.05 nm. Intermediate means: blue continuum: 11.4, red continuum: 13.7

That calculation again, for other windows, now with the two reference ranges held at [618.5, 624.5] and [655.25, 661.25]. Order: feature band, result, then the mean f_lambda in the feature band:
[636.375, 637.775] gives 0.11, 12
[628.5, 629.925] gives 0.16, 10.9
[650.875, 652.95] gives 0.11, 13.7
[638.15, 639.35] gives 0.03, 12.9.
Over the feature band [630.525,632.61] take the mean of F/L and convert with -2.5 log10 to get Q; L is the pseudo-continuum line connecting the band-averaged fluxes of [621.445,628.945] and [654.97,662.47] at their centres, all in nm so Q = 0.21 mag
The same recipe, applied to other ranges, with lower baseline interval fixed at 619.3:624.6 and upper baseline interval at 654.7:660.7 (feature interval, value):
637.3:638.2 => 0.06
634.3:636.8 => 0.08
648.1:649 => 0.14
